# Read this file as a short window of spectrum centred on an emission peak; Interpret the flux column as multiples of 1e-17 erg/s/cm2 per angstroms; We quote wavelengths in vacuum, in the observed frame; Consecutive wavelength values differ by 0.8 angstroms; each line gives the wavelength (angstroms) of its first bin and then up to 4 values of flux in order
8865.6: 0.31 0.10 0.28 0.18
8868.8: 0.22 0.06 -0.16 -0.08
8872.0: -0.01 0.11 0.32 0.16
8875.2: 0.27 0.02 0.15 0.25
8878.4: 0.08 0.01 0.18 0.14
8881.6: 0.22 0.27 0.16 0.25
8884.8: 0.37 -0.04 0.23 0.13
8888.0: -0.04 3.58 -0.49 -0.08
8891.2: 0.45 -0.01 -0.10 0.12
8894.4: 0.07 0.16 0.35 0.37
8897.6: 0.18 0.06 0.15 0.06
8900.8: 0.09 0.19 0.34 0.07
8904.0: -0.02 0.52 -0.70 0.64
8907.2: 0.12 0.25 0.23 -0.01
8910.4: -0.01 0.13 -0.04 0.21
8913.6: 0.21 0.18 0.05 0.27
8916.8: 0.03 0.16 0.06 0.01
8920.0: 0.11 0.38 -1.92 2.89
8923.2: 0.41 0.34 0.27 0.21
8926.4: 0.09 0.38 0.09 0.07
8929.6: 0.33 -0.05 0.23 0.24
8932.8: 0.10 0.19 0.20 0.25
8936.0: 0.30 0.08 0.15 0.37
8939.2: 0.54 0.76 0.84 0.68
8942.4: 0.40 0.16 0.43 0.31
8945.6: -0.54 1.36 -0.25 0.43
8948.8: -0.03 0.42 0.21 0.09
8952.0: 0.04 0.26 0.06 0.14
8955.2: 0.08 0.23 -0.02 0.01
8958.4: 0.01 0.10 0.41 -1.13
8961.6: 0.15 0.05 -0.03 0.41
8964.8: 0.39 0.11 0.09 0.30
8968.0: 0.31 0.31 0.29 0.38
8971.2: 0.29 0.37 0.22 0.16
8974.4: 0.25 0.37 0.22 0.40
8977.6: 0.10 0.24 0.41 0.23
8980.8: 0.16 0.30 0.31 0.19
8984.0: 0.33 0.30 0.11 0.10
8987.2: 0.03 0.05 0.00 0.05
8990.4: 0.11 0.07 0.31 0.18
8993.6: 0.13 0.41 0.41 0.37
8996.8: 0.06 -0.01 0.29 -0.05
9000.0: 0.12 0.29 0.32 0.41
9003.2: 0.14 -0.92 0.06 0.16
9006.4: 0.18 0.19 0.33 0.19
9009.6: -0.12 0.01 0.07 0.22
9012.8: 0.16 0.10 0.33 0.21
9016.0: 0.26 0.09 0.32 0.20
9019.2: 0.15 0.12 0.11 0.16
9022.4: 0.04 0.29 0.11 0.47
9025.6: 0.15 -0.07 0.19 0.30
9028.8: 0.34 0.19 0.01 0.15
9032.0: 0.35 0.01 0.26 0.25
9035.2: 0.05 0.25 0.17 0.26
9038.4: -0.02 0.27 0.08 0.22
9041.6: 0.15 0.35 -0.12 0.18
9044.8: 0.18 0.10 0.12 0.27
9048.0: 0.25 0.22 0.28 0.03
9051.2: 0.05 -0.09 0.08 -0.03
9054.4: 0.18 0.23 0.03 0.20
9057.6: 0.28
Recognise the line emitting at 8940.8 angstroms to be H-gamma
